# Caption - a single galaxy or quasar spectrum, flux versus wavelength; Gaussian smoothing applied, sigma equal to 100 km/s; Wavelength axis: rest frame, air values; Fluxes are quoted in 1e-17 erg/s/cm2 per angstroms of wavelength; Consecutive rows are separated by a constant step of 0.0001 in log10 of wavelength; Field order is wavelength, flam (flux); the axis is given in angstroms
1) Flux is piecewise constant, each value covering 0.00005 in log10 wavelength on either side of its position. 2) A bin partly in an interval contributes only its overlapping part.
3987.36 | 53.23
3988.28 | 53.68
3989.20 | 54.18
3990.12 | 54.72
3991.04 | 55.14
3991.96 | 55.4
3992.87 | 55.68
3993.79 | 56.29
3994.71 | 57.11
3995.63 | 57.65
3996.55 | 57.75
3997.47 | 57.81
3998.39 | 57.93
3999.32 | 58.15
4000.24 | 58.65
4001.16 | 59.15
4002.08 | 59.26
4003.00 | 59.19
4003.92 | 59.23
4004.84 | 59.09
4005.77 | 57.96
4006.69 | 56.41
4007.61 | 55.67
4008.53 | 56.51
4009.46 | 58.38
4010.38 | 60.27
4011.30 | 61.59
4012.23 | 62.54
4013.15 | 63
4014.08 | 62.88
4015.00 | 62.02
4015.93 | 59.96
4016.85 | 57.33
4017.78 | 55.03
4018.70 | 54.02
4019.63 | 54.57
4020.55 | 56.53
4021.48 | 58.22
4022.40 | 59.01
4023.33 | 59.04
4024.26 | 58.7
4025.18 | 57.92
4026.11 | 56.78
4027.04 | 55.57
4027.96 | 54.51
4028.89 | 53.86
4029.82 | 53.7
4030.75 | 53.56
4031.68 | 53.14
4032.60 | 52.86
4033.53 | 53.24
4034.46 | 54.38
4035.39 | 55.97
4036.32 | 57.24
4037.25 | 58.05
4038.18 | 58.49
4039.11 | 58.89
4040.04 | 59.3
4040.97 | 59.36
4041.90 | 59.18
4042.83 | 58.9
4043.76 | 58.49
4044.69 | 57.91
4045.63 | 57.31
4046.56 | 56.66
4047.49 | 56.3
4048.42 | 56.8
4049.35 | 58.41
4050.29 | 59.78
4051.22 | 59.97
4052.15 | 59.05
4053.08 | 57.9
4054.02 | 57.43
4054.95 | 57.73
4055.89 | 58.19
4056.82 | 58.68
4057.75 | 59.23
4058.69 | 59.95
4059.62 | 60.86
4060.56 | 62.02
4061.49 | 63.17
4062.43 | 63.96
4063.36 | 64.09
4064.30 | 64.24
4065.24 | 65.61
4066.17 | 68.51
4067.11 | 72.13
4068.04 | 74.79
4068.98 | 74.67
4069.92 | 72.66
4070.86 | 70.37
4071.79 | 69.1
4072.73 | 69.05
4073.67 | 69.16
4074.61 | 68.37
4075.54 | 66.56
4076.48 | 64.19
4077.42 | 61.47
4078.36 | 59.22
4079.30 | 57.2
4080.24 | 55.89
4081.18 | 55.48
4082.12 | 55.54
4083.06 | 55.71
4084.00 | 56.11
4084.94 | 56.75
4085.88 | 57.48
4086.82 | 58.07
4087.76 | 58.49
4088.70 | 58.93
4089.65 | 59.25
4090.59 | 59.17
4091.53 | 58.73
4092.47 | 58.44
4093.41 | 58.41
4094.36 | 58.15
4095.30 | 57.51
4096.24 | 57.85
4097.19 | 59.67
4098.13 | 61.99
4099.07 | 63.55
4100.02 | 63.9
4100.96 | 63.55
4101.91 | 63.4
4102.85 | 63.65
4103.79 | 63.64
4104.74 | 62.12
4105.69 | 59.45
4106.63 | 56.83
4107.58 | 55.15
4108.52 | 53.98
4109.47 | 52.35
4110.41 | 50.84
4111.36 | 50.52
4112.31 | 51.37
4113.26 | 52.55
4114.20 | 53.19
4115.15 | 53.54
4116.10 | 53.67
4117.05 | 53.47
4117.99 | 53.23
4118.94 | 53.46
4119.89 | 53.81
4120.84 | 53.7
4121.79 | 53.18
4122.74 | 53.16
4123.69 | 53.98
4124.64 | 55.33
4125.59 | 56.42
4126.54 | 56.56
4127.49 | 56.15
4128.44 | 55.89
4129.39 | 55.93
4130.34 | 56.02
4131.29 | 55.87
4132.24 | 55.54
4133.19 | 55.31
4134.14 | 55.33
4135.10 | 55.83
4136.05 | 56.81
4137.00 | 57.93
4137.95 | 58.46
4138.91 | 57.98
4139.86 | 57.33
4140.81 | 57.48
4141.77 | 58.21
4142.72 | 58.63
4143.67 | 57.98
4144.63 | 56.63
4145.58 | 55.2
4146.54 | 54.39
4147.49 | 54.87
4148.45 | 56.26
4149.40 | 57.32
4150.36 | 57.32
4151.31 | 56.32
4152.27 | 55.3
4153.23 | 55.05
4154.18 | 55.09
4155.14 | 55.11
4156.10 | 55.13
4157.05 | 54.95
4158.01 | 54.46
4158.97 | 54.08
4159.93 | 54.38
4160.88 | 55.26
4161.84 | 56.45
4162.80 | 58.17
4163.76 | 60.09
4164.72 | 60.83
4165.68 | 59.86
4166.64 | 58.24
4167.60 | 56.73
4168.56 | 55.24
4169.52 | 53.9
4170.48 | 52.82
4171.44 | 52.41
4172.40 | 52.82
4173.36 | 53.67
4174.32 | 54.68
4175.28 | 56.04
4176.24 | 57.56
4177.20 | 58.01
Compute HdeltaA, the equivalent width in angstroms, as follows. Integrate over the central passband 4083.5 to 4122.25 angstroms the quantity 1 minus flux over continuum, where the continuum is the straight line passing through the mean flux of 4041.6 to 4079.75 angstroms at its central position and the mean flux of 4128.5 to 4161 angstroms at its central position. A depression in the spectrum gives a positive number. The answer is 1.48 angstroms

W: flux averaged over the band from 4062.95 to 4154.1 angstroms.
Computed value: 58.6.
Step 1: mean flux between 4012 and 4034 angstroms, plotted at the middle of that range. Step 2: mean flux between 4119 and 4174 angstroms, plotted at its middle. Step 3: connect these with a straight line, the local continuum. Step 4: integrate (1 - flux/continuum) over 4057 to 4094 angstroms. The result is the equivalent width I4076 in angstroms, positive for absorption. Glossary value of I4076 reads -4.0 angstroms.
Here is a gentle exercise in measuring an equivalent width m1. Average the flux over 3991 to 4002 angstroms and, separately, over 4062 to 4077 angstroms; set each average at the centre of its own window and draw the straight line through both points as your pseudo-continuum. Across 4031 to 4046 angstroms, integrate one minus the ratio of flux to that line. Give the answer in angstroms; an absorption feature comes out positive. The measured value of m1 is 1.6 angstroms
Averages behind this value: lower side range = 57.4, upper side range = 68.6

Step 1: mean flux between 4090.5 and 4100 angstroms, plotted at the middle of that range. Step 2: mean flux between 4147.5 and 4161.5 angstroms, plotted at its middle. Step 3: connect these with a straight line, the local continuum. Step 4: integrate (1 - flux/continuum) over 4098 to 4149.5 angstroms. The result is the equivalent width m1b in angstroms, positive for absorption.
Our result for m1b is 1.1 angstroms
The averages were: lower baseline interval 59.6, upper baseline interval 55.4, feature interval 56.4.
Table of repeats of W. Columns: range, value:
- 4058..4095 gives 62.6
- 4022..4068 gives 58.9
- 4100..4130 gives 55.8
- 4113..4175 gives 55.6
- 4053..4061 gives 59.1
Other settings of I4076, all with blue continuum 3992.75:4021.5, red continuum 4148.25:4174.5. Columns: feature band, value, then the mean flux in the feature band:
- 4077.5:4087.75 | 0.0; 57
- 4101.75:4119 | 0.3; 55.5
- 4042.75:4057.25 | -0.1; 58.1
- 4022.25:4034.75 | 0.6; 55.4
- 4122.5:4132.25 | 0.1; 55.6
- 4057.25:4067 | -1.0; 63.5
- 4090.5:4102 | -0.7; 60.3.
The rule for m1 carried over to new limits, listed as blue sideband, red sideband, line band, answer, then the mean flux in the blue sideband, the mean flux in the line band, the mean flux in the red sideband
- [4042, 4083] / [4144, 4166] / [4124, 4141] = 0.4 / 62.2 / 56.4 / 56.2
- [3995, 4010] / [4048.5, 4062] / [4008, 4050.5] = 0.9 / 58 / 57.5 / 59.4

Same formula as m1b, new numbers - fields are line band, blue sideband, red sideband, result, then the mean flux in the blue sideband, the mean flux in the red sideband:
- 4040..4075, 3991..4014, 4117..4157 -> -3.26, 58.4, 55.8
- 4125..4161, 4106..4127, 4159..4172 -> -0.65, 53.7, 56.4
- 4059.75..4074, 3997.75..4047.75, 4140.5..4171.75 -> -2.72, 57.6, 56.2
